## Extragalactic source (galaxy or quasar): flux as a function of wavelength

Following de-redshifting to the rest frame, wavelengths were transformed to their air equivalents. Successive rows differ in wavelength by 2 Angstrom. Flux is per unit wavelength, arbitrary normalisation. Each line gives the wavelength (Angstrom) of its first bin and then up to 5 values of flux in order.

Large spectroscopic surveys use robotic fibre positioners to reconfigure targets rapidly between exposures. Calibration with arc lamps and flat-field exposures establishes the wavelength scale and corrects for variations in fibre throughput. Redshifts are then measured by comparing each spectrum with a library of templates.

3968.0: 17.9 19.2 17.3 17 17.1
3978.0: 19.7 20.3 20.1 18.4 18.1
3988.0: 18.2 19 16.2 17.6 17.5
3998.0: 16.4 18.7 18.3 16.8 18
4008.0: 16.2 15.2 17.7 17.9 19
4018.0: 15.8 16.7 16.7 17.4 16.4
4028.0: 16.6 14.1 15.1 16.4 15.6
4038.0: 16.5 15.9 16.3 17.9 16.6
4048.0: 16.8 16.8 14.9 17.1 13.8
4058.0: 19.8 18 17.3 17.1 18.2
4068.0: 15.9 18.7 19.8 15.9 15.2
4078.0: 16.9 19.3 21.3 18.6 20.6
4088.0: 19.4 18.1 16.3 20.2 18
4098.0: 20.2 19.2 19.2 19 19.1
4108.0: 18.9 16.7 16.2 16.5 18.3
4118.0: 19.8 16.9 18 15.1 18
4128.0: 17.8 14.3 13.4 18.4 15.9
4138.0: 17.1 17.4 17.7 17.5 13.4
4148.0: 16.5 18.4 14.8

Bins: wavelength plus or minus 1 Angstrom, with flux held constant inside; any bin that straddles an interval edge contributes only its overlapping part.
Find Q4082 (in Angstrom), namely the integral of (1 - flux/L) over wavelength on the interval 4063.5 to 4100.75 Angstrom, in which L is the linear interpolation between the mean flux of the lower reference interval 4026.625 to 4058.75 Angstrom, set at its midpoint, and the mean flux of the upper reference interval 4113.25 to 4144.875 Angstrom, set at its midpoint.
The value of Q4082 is -4.0 Angstrom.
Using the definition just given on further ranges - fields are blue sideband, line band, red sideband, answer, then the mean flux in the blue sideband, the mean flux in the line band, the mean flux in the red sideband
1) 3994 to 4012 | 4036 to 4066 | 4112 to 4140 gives 0.5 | 17.2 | 16.8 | 16.9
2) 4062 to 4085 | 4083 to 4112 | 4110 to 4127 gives -1.9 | 17.9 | 18.7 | 17.3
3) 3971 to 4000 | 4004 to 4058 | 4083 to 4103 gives 5.7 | 18.1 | 16.5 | 19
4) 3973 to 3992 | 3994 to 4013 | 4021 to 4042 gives 0.3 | 18.5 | 17.2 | 16.1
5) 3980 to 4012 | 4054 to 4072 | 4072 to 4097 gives 0.7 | 17.7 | 17.5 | 18.4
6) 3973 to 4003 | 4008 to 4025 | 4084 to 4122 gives 1.2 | 18.2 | 17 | 18.5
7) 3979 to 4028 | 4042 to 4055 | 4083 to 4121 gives 1.0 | 17.6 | 16.7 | 18.5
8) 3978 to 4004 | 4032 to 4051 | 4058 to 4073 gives 1.7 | 18.2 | 16.5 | 18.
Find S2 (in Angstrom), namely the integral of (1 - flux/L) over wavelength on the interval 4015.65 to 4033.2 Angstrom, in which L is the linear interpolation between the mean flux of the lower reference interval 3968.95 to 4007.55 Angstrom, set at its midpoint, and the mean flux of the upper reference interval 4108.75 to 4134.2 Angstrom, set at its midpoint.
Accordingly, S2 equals 1.4 Angstrom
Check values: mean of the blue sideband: 18.1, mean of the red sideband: 16.8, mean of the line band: 16.3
